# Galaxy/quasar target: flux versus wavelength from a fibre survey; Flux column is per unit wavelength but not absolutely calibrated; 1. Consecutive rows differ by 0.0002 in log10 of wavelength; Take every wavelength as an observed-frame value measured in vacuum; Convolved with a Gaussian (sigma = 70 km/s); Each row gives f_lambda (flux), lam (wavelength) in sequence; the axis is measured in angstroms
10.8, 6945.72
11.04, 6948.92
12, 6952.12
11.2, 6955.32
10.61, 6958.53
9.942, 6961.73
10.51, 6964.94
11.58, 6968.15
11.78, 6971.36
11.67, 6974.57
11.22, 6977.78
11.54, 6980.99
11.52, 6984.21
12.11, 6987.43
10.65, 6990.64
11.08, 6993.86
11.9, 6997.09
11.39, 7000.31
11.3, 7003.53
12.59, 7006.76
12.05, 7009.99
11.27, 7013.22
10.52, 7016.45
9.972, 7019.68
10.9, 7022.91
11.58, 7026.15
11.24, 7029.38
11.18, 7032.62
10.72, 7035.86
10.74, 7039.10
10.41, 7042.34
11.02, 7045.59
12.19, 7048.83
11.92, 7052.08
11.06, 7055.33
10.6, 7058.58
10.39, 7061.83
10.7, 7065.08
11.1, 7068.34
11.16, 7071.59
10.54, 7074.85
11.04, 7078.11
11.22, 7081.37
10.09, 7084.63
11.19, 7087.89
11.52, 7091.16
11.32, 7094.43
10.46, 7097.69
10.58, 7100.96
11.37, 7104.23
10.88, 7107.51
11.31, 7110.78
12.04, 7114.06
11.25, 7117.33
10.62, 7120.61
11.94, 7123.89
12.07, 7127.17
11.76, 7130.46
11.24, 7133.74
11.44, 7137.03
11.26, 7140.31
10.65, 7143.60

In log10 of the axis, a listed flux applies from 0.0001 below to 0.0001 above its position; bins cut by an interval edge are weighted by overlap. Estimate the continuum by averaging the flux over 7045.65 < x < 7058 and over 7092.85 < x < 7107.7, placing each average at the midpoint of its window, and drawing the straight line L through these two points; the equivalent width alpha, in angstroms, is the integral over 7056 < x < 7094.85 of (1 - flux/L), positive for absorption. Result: 1.2 angstroms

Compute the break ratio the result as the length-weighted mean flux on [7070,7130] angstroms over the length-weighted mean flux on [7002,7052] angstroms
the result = 1.0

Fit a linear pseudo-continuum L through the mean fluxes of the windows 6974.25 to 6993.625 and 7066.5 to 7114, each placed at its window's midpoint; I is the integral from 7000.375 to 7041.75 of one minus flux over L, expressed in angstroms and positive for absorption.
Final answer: 0.4 angstroms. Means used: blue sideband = 11.4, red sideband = 11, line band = 11.2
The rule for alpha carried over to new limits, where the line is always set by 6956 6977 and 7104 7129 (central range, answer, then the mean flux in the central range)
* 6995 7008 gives -0.7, 11.7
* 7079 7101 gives 0.8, 10.9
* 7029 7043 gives 0.5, 10.9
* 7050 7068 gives 0.5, 11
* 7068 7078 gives 0.3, 10.9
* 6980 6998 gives -0.6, 11.4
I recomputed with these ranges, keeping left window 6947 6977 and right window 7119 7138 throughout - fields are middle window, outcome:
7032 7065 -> 0.97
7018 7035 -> 0.49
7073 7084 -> 0.52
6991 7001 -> -0.13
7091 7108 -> 0.68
